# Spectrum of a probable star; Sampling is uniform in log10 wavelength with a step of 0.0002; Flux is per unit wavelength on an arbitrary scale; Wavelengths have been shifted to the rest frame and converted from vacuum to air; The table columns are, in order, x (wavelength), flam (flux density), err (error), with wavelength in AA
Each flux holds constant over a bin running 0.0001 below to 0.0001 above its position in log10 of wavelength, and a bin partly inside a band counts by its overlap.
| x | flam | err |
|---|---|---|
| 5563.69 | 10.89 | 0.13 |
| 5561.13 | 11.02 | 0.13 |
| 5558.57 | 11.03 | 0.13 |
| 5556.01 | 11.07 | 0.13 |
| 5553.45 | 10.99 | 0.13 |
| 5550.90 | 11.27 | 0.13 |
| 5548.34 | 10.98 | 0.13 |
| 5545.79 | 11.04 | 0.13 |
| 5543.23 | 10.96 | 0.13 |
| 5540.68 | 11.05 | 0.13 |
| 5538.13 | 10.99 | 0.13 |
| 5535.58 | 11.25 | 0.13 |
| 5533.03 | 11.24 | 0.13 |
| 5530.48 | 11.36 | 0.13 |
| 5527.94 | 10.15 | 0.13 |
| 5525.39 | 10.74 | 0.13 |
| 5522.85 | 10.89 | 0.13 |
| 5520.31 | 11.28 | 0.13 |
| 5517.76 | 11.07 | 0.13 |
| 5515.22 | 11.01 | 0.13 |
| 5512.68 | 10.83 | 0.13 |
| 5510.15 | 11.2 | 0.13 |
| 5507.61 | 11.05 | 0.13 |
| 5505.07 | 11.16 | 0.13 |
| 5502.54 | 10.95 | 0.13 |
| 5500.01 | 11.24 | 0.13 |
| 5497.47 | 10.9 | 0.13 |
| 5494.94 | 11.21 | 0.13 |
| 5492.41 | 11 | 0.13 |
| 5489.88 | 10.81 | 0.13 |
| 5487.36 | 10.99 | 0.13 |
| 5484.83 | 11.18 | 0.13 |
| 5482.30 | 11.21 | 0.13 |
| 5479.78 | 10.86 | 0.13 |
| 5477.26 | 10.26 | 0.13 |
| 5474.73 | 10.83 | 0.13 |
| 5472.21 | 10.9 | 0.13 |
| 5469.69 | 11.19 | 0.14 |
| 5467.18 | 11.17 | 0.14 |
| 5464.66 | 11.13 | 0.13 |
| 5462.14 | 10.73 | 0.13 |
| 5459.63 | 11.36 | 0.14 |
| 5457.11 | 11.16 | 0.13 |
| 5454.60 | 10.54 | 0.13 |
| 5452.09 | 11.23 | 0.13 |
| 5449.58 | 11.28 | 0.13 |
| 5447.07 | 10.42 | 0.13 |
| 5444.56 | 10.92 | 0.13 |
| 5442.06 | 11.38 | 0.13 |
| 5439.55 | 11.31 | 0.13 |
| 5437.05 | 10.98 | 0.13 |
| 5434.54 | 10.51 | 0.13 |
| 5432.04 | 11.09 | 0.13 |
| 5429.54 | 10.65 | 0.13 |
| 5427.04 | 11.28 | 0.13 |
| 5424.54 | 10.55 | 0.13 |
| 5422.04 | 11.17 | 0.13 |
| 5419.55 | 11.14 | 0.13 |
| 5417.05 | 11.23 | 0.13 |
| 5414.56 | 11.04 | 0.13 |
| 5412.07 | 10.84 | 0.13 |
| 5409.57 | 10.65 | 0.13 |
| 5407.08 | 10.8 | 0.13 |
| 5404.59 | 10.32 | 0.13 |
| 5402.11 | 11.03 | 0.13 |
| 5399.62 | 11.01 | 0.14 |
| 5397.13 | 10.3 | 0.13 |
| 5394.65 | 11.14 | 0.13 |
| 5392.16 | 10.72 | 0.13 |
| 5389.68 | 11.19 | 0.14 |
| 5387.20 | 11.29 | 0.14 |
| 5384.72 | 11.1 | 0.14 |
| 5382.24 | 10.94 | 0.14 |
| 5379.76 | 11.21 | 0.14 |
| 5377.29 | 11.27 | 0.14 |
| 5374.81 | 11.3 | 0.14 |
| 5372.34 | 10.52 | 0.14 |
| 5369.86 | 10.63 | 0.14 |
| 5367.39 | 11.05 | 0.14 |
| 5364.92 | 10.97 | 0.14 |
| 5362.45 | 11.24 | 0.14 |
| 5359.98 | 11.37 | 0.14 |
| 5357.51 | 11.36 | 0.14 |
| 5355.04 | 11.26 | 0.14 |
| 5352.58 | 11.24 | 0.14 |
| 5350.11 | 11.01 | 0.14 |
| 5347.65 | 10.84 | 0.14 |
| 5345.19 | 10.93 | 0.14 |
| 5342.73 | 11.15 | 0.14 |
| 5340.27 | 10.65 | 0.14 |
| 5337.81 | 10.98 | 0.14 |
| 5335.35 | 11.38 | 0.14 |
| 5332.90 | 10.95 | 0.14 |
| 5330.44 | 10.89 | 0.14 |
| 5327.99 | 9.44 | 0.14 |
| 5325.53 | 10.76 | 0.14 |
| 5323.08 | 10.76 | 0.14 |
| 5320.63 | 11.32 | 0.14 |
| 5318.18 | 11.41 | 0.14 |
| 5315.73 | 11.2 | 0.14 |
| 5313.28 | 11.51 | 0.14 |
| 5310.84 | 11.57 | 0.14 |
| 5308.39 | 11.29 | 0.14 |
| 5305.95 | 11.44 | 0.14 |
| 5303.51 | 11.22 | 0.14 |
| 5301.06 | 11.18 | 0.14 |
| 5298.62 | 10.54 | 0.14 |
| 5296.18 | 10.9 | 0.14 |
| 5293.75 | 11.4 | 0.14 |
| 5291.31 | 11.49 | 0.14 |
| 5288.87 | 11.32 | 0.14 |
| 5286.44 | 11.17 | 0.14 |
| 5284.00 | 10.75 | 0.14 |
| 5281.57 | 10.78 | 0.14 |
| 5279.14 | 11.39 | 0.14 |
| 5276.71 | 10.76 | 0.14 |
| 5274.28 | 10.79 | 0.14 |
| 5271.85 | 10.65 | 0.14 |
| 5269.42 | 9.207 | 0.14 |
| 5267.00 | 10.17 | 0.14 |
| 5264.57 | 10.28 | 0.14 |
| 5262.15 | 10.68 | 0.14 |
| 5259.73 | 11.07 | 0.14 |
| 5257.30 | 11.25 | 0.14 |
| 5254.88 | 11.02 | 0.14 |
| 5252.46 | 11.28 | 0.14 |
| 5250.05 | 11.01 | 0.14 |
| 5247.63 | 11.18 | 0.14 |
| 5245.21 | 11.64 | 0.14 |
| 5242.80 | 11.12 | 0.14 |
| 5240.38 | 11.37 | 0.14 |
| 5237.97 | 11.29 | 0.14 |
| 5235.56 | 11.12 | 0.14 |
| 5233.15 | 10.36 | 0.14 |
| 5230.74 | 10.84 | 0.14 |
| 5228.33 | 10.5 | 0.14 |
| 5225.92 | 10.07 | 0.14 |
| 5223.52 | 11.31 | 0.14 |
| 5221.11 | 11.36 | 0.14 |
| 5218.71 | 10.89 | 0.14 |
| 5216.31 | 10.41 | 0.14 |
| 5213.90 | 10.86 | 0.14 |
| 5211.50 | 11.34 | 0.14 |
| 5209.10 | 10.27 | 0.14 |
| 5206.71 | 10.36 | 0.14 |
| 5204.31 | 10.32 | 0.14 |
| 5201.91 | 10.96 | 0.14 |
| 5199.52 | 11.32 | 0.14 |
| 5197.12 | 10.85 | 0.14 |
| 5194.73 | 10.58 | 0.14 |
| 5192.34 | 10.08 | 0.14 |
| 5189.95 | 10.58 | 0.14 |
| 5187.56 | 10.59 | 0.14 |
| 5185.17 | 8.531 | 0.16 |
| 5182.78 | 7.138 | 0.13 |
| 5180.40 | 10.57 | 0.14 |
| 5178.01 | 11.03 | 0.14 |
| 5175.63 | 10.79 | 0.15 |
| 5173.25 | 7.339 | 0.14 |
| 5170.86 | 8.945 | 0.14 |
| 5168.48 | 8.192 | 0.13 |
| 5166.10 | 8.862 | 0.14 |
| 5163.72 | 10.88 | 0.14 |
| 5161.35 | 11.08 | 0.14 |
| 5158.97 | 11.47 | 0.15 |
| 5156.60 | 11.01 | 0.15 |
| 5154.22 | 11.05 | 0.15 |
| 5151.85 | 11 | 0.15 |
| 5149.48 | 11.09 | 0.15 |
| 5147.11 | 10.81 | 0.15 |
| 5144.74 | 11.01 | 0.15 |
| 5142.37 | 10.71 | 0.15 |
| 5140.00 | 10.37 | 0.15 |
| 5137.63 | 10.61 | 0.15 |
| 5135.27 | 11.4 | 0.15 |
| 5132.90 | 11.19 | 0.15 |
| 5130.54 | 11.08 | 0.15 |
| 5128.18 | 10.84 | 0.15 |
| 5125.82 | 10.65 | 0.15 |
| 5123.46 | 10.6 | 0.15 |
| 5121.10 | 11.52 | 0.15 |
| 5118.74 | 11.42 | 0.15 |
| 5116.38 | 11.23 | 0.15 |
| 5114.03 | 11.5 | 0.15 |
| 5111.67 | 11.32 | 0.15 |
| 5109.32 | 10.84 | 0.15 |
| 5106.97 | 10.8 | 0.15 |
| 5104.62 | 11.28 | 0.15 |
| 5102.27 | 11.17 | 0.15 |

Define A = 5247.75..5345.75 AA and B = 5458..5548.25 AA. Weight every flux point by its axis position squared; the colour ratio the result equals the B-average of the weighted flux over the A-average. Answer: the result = 1.08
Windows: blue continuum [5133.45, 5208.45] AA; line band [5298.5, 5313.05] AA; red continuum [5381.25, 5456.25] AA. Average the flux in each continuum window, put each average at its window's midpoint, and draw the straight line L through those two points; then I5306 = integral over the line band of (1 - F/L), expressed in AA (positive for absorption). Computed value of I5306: -0.9 AA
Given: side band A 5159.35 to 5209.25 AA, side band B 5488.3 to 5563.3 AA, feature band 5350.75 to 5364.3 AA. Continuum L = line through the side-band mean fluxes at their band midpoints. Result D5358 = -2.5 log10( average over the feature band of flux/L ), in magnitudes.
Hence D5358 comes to -0.075 mag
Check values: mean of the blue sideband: 9.98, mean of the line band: 11.3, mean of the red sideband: 11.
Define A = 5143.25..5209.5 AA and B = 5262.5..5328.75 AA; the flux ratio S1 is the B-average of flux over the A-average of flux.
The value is 1.07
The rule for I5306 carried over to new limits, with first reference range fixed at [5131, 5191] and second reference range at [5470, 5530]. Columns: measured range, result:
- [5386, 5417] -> -0.4 AA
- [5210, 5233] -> -1.0 AA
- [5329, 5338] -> -0.3 AA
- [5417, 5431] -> -0.2 AA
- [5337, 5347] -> -0.3 AA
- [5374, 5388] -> -0.6 AA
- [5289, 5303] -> -0.8 AA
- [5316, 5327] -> -0.5 AA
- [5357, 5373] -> -0.5 AA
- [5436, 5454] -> -0.4 AA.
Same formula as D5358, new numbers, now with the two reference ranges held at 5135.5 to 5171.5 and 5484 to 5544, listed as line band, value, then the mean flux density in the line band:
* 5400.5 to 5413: 0.01 mag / 10.7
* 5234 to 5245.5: -0.06 mag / 11.3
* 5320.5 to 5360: -0.02 mag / 10.9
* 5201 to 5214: -0.01 mag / 10.7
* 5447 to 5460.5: -0.01 mag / 11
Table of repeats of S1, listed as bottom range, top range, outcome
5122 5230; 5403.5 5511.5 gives 1.05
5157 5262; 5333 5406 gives 1.05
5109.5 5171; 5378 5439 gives 1.01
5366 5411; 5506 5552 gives 1.01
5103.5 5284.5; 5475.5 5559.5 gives 1.03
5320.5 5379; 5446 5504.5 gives 1.00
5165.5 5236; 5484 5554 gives 1.08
